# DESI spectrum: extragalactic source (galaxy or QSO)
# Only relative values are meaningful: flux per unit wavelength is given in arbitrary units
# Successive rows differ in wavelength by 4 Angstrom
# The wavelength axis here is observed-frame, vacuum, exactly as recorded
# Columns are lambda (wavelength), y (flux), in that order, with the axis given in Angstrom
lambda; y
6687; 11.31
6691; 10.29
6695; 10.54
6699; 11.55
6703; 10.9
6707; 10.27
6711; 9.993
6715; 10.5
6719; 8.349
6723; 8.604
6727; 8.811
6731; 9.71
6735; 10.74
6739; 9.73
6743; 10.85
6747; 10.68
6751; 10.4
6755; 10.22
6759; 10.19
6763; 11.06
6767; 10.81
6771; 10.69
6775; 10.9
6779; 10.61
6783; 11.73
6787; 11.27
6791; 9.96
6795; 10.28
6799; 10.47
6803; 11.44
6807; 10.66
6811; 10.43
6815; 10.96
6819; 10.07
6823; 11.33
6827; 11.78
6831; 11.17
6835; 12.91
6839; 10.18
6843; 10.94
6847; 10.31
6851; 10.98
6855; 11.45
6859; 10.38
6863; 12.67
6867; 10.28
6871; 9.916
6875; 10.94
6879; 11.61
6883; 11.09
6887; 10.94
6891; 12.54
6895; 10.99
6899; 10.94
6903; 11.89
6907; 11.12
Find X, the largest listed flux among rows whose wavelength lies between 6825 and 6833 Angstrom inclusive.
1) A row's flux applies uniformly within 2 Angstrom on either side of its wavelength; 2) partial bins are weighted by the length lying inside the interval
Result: 11.78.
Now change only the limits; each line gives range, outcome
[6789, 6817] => 11.44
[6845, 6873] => 12.67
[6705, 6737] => 10.74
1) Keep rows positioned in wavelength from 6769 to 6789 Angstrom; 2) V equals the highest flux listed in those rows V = 11.73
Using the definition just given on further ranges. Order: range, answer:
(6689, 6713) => 11.55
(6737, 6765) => 11.06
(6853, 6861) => 11.45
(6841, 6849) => 10.94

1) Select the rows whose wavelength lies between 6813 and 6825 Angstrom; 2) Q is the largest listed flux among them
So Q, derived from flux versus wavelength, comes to 11.33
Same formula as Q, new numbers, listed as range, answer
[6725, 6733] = 9.71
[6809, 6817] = 10.96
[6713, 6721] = 10.5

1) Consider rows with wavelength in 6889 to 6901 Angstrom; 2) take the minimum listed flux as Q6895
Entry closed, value 10.94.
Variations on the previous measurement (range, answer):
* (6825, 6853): 10.18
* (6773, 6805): 9.96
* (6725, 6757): 8.811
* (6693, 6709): 10.27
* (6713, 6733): 8.349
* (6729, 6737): 9.71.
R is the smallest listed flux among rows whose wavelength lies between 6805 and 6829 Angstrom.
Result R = 10.07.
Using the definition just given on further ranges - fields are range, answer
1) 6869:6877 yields 9.916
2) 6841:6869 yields 10.28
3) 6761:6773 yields 10.69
